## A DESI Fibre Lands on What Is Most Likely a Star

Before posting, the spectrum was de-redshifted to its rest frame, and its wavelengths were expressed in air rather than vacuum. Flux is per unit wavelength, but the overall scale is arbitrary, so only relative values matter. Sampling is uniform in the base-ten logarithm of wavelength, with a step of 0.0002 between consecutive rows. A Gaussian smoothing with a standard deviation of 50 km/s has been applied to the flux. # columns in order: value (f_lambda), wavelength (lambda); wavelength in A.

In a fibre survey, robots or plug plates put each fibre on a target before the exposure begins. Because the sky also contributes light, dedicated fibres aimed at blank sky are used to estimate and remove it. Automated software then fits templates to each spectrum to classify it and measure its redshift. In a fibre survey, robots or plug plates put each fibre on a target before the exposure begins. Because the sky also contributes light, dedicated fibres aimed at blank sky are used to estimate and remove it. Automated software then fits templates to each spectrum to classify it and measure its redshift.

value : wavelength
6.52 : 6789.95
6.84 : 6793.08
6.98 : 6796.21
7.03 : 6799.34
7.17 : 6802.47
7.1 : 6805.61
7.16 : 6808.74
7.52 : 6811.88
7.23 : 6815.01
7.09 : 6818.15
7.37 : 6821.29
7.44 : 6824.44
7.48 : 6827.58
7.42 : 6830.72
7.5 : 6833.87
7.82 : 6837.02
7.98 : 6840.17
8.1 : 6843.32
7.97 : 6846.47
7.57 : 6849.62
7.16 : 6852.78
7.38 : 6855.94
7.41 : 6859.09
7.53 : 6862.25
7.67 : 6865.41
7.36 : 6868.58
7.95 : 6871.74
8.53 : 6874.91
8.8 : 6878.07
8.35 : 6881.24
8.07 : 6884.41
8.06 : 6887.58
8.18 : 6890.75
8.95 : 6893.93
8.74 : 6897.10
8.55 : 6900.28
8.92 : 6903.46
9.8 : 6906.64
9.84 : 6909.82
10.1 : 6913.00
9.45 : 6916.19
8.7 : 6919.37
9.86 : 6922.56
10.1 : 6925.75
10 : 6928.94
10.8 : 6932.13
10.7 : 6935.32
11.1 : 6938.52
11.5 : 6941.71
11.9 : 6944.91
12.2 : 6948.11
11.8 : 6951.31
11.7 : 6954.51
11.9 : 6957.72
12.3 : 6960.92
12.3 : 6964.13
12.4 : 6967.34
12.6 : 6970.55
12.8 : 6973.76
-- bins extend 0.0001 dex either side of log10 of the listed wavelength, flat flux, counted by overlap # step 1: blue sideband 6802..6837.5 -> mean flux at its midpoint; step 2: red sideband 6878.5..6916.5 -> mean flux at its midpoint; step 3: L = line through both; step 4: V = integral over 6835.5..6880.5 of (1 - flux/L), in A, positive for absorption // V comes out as 1.6 A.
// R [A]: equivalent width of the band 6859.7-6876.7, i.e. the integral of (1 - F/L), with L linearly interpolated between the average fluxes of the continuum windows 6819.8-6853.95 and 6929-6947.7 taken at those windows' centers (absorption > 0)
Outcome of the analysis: 1.8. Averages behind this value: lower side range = 7.62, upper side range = 11.2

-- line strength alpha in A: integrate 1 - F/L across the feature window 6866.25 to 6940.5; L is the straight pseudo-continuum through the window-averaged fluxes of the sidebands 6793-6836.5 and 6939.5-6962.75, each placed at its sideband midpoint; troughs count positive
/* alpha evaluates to 8.1 A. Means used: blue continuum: 7.27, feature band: 9.17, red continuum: 11.9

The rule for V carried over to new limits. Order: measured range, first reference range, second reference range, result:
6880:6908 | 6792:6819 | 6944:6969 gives 3.9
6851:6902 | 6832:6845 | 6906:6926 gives 4.1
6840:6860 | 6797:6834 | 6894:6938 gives 1.1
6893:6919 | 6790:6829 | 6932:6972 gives 2.6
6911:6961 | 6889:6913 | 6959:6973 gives 0.2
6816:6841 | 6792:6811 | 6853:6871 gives -0.8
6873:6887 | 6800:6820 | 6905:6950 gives 1.1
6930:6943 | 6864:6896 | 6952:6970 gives 0.0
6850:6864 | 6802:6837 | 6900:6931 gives 1.4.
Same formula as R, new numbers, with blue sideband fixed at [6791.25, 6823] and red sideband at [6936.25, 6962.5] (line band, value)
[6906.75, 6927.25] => 2.0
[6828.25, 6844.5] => 0.7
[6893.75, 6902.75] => 1.2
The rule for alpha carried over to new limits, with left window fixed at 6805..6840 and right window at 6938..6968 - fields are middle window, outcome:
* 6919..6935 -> 1.4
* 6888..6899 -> 1.5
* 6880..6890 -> 1.5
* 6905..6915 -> 0.5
